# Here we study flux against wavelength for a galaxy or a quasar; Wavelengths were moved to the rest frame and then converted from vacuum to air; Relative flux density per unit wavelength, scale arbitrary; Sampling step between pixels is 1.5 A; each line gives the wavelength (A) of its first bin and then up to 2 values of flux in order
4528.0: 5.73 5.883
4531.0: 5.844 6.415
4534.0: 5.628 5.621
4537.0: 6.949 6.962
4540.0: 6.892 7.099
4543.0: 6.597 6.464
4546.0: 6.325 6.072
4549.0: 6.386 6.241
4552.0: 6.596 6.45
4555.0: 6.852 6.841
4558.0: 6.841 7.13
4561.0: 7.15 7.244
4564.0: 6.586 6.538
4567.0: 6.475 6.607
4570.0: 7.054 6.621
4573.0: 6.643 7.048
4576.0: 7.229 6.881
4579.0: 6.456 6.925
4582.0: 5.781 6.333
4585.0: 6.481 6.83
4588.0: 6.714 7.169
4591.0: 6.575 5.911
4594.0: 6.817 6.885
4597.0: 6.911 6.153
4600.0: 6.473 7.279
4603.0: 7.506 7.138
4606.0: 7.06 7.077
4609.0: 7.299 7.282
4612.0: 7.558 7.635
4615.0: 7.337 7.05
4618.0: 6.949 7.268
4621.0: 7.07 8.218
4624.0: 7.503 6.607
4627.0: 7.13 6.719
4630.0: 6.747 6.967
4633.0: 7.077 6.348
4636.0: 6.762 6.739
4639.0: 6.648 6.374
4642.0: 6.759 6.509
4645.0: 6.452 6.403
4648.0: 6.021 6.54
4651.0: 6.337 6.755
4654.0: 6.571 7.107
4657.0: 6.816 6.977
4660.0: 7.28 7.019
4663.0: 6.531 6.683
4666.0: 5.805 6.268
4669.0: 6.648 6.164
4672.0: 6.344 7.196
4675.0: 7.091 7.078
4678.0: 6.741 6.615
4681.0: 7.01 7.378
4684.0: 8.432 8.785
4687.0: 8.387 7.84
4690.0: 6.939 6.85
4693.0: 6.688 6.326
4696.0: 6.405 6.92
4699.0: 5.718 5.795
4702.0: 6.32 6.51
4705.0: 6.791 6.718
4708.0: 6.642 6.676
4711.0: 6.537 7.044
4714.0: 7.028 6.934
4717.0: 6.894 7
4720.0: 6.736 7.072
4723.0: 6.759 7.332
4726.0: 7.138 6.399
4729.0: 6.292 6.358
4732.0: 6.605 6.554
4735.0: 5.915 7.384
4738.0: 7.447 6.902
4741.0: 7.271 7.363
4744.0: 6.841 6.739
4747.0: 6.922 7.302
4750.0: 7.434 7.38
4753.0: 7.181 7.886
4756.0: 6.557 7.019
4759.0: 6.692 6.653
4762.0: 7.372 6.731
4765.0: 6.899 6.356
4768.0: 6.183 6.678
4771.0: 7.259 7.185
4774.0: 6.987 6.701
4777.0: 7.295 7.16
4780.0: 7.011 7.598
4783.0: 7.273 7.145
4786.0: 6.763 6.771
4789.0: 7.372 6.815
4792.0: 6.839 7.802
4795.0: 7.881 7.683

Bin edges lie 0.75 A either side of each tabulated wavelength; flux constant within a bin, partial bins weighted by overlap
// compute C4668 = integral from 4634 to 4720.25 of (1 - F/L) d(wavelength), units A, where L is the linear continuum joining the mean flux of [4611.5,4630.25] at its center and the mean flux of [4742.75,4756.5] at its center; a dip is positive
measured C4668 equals 5.02 A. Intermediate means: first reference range 7.22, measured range 6.78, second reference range 7.16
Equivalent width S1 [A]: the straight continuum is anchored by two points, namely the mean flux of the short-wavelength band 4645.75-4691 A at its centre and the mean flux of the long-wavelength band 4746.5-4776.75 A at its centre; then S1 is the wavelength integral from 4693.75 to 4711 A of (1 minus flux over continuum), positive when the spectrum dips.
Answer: 1.2 A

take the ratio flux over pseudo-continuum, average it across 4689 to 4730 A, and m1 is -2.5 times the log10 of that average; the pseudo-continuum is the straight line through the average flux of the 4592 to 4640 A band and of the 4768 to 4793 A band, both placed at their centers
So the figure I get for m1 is 0.053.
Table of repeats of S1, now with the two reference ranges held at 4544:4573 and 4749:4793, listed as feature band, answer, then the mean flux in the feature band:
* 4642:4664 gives 0.5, 6.67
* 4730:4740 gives 0.3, 6.74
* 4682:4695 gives -1.3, 7.54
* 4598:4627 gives -1.9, 7.19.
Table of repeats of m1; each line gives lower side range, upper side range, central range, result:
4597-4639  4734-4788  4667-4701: 0.01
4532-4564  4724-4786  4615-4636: -0.05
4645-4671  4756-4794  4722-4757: -0.02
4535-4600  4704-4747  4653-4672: 0.02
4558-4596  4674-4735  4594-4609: -0.03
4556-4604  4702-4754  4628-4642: 0.01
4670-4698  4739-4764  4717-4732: 0.05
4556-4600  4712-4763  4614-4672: 0.01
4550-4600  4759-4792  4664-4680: 0.04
